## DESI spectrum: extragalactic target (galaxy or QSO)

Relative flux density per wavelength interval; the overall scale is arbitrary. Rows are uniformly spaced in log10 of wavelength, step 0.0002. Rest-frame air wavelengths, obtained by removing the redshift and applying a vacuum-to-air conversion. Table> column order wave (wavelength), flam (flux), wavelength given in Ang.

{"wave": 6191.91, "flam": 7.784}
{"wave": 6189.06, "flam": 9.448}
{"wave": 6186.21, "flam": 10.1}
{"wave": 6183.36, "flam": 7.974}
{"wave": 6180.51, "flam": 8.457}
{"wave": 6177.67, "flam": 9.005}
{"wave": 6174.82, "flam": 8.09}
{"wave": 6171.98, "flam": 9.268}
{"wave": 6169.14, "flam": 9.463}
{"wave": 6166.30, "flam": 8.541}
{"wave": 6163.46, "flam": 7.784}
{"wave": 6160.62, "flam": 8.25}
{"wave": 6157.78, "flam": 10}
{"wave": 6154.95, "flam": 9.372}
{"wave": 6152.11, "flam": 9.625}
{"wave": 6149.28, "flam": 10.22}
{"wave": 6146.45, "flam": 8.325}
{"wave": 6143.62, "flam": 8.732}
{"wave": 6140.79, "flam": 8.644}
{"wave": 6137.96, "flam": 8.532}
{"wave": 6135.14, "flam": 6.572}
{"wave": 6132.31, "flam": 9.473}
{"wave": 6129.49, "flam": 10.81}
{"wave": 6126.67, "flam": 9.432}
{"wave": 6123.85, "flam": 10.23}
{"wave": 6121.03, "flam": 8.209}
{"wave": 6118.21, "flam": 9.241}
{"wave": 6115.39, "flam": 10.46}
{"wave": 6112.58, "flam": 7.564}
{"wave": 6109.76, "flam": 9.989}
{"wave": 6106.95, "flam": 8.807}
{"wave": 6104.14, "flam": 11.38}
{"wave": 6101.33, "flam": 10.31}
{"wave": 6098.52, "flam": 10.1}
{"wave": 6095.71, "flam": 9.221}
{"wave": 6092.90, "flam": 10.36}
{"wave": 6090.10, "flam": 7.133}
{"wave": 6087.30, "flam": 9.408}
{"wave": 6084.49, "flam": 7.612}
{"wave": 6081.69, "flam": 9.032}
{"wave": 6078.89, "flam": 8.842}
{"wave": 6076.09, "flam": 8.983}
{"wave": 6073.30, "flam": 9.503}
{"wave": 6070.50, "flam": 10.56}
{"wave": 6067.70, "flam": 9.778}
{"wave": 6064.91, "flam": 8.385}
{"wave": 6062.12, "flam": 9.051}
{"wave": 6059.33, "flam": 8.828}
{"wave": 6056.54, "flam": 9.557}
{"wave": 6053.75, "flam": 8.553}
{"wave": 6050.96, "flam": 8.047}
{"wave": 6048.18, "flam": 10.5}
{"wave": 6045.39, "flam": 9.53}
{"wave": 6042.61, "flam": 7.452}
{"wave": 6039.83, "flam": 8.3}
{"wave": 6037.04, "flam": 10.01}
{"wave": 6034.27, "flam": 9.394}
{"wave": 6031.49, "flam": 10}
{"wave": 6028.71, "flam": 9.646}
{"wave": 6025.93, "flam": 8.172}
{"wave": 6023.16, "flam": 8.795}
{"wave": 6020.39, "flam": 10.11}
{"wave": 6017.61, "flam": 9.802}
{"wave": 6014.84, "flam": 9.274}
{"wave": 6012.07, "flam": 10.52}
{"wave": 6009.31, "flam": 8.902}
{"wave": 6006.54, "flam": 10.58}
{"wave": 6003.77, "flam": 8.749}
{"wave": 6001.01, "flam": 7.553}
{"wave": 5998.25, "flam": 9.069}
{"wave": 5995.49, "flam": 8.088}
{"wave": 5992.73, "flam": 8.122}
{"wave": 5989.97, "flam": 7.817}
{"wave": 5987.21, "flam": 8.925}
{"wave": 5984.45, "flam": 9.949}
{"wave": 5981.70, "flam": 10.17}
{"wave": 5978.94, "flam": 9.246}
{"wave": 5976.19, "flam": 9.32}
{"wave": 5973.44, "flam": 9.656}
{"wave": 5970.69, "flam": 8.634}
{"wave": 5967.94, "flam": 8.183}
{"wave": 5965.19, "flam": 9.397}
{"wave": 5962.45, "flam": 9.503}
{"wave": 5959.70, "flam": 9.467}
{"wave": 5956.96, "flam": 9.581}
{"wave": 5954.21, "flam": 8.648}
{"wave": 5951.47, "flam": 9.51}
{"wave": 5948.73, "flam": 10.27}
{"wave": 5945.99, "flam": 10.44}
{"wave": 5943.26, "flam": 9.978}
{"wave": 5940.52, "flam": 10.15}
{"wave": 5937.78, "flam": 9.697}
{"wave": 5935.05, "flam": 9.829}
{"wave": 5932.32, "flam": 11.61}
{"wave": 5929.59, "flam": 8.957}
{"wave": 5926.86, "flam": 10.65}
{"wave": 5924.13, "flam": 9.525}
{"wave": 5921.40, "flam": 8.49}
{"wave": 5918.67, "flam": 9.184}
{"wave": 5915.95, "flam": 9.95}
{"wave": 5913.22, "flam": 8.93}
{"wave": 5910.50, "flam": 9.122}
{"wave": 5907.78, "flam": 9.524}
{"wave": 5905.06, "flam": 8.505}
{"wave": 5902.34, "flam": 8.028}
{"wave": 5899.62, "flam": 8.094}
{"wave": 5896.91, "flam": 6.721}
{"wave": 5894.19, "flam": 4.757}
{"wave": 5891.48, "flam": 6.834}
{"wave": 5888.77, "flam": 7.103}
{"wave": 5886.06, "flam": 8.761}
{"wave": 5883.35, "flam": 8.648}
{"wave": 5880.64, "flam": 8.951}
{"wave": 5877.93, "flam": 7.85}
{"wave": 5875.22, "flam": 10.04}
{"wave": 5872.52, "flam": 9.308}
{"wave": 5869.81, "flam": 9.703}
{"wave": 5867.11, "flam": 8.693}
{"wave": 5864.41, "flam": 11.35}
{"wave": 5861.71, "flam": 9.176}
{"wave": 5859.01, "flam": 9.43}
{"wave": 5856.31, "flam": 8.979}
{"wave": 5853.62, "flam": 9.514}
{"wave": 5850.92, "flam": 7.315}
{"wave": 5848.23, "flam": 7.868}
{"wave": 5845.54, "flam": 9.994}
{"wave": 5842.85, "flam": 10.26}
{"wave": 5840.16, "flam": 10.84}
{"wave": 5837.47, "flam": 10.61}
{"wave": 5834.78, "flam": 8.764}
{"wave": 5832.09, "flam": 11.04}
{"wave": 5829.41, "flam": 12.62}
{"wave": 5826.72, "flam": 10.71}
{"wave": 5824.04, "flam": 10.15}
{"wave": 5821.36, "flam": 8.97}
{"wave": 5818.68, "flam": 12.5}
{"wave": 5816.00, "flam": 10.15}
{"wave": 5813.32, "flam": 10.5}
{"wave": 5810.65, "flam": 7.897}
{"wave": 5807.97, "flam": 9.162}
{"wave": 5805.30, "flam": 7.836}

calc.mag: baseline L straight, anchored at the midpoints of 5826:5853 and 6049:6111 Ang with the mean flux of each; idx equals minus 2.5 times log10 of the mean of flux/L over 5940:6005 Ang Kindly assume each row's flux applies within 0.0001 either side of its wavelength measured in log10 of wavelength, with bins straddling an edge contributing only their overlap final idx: 0.05 mag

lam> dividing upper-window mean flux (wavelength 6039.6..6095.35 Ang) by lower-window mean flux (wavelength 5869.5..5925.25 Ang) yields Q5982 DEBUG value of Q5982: 1.06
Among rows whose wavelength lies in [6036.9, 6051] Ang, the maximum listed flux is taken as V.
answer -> 10.5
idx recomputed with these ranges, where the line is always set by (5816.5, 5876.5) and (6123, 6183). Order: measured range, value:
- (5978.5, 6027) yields 0.04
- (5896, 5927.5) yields 0.10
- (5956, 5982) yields 0.03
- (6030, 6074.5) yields 0.01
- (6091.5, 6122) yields -0.06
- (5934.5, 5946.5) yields -0.04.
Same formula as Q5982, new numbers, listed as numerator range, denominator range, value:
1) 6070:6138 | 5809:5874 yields 0.94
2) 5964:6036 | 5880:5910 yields 1.17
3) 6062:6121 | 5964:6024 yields 1.02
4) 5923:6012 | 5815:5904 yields 1.02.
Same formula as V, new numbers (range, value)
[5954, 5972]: 9.581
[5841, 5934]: 11.61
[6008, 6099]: 10.56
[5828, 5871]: 12.62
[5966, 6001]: 10.17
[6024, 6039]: 10.01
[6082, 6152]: 11.38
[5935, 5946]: 10.44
